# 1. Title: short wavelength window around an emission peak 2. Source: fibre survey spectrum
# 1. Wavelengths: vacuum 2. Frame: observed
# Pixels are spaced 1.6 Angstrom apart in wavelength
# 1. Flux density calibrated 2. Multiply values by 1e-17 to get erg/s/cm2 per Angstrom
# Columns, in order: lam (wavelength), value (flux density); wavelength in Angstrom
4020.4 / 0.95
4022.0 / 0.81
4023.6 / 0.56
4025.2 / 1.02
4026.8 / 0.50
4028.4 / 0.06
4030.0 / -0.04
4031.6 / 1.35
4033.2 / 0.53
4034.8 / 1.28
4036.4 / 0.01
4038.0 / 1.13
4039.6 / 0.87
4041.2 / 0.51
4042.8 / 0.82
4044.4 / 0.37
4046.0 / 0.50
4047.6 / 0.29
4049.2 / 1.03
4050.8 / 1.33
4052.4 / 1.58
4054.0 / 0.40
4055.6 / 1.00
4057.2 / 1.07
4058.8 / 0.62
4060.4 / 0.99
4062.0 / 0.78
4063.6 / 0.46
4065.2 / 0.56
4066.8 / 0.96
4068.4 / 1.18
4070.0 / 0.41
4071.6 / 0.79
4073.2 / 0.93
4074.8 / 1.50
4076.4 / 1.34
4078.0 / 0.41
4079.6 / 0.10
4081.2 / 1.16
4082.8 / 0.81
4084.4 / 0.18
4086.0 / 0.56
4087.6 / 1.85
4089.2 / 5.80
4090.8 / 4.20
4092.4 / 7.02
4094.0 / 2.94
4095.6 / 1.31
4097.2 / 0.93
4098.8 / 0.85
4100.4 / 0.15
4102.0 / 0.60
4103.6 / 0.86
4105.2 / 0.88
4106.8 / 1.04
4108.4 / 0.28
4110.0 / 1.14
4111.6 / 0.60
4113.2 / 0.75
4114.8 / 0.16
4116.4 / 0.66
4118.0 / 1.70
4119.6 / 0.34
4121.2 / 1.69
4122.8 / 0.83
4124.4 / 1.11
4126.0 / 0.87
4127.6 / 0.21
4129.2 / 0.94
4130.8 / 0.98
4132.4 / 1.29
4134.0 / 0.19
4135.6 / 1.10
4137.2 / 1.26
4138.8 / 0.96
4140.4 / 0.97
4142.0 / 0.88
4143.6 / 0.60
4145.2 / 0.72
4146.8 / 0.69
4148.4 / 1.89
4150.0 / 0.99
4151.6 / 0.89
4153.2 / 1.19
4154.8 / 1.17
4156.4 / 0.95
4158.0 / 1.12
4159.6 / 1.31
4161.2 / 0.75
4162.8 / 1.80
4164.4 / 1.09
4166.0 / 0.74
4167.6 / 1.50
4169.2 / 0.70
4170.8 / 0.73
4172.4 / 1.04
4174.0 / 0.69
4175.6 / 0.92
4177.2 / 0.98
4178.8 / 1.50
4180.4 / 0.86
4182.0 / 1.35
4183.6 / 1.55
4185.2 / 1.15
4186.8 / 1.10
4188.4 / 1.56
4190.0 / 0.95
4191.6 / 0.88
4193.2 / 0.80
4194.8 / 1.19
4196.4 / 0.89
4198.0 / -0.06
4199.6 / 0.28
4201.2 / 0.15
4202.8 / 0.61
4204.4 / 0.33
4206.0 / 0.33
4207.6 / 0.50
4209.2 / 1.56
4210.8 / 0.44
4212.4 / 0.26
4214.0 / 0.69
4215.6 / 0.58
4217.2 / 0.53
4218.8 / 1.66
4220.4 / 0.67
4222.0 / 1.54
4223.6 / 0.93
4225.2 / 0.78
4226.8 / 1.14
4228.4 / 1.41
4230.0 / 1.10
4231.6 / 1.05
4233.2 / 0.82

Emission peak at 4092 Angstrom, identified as [O II]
